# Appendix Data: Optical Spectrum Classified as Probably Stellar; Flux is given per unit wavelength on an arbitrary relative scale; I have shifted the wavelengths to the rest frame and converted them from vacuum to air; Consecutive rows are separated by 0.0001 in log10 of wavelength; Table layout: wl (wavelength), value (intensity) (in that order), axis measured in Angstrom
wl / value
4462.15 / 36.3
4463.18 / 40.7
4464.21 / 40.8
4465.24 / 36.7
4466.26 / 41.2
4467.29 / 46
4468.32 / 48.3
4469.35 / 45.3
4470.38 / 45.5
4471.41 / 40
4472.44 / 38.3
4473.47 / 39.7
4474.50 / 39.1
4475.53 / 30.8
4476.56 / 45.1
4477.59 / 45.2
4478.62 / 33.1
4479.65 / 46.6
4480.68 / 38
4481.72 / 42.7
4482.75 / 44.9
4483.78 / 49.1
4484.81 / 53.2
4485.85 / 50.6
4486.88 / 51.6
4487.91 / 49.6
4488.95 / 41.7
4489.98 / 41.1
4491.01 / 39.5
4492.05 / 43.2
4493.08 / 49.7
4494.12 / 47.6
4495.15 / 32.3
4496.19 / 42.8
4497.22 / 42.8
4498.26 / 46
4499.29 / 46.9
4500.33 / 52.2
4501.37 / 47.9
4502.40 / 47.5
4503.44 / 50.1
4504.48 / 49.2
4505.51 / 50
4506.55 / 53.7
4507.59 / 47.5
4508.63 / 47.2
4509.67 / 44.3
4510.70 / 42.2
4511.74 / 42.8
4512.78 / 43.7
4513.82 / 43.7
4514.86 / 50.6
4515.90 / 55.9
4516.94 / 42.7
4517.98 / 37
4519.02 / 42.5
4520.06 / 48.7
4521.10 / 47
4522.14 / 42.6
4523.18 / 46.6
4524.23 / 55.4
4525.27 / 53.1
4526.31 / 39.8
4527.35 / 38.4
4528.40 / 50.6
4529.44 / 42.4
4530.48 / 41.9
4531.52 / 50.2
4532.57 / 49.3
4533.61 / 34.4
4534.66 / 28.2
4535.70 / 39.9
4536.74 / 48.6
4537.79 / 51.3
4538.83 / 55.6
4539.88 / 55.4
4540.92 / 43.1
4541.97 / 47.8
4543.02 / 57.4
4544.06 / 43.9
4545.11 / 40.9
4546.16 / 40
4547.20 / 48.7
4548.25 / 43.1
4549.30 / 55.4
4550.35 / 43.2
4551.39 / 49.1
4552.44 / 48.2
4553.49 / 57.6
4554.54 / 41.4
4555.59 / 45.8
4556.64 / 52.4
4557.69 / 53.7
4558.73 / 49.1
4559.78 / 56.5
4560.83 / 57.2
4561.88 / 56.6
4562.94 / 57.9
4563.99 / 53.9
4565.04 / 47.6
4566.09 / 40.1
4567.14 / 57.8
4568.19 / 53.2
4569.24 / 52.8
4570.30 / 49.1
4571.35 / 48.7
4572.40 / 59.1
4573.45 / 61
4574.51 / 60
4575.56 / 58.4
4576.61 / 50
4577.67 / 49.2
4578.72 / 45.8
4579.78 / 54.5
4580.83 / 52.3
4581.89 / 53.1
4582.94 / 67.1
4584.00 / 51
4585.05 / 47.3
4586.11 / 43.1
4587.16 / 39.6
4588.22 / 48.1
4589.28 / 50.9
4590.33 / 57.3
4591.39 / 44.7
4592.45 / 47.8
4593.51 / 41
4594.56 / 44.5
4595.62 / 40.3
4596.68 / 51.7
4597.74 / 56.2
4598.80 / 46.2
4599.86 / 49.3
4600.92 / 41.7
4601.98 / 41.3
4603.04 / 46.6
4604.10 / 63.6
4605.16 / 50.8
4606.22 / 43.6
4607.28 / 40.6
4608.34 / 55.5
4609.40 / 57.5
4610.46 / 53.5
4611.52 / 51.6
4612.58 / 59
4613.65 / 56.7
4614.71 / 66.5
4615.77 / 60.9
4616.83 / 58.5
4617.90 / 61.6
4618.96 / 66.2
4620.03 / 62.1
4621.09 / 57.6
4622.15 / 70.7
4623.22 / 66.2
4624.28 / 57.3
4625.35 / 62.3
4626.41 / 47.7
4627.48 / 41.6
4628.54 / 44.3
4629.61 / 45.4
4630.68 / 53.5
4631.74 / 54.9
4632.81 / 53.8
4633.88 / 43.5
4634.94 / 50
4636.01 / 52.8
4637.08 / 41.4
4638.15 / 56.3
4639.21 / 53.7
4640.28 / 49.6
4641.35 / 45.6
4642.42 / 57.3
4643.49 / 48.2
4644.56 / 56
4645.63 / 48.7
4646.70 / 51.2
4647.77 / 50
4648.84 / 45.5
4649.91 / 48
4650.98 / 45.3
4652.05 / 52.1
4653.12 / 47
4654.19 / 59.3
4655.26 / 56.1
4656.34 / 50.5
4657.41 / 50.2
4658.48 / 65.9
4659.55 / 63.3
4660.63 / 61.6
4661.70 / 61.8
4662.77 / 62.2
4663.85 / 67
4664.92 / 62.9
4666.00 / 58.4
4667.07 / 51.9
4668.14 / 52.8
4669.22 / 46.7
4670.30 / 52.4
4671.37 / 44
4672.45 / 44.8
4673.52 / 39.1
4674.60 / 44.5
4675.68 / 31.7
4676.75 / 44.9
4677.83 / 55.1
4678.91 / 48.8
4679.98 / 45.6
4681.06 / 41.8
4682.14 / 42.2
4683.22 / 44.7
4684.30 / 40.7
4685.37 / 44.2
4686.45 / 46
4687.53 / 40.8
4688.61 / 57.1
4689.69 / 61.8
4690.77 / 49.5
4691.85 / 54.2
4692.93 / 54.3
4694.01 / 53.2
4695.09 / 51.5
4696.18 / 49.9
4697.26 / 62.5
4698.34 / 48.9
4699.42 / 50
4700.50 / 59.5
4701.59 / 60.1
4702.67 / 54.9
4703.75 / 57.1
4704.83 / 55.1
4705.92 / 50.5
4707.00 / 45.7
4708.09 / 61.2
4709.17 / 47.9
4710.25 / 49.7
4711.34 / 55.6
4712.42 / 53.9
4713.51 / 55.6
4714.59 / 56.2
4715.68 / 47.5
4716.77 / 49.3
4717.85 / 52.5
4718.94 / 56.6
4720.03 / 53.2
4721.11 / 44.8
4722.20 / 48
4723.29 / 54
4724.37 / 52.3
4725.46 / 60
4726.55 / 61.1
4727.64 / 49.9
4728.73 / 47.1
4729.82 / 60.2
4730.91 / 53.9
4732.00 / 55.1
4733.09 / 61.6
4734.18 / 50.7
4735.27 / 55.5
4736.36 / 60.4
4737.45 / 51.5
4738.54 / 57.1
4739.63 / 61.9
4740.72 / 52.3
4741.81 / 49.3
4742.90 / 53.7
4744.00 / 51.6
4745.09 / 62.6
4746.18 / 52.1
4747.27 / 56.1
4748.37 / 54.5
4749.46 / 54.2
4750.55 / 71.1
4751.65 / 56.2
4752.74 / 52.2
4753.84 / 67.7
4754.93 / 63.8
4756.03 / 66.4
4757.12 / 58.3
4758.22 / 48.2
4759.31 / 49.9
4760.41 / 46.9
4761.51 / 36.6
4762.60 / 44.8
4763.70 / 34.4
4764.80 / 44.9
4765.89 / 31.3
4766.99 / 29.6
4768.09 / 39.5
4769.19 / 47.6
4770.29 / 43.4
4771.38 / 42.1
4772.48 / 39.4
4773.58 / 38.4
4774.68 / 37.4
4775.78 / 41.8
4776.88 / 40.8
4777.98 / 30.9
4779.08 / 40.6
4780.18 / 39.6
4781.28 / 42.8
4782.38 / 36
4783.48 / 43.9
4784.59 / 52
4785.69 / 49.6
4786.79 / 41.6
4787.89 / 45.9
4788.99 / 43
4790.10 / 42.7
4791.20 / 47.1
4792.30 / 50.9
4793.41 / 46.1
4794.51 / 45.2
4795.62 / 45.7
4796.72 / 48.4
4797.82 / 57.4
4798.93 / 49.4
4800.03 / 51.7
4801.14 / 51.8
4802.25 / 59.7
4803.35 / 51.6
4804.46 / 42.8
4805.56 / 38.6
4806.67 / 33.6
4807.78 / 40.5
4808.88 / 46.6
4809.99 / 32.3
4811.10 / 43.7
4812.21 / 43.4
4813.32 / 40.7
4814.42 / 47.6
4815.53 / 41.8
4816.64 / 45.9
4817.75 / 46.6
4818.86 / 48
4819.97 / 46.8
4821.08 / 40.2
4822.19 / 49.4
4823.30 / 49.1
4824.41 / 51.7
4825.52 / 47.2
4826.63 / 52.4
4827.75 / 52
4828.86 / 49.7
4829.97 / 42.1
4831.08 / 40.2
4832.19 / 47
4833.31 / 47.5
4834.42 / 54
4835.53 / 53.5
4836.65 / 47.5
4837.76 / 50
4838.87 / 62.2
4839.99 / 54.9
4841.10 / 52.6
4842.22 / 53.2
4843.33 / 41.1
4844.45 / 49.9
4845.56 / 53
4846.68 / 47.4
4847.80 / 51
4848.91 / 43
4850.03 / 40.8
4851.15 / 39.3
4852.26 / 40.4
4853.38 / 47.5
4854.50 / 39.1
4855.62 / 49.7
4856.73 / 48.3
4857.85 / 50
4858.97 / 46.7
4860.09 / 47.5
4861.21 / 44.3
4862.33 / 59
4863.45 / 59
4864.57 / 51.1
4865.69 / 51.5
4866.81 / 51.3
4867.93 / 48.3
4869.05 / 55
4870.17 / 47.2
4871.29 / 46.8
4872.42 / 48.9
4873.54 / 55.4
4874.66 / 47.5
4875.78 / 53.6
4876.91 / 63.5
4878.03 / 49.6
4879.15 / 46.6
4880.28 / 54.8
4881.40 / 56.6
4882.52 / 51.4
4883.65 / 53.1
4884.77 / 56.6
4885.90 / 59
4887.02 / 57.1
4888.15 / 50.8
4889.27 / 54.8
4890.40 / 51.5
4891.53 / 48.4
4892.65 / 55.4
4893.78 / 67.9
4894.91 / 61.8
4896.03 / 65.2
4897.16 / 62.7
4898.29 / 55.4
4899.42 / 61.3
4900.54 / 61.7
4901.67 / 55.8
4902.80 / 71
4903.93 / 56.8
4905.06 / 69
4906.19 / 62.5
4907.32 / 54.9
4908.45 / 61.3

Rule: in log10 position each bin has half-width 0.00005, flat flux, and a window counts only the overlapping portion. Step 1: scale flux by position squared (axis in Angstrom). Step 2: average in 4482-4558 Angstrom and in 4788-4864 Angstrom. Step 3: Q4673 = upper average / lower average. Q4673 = 1.16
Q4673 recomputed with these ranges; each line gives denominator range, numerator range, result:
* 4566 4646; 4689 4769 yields 1.07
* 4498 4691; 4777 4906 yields 1.10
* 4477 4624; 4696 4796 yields 1.11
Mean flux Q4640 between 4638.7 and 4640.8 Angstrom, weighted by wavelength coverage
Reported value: 51.6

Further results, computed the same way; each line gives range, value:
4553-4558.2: 50.1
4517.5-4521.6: 43.9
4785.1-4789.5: 45.2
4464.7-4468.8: 43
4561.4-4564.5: 56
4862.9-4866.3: 53.8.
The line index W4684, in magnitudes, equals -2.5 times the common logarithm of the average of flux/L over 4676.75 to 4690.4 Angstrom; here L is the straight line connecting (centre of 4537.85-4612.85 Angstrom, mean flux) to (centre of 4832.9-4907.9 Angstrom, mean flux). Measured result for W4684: 0.09 mag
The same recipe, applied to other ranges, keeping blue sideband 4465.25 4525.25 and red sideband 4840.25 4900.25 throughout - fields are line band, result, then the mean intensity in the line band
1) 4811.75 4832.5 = 0.101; 46.4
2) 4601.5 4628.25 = -0.183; 55.9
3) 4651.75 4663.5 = -0.196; 57.5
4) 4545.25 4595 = -0.095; 50.7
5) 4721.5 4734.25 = -0.109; 54.5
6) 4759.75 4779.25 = 0.256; 39.5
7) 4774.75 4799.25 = 0.136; 44.4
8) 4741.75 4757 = -0.173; 58.3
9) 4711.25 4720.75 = -0.087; 53.1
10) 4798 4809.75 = 0.091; 46.6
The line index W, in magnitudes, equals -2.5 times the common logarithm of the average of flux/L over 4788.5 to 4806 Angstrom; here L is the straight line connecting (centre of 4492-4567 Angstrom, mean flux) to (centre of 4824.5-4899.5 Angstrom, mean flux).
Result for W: 0.05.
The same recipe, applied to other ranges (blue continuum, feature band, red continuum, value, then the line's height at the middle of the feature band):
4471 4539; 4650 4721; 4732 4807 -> -0.102 mag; 47.3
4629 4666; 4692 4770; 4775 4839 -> -0.072 mag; 49.4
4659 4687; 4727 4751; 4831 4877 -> -0.119 mag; 49.8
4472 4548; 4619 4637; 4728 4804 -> -0.150 mag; 47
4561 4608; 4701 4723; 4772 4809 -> -0.131 mag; 46.8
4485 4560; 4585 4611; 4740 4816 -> -0.035 mag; 46.6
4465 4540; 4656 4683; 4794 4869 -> -0.114 mag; 46.4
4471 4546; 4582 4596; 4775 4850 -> -0.061 mag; 45.5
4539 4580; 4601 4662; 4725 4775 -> -0.052 mag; 51.1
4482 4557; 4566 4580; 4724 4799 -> -0.134 mag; 47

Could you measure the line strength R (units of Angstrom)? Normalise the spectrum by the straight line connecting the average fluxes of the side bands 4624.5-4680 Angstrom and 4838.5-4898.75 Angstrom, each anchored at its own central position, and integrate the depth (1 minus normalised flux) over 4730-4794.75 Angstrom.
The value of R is 3.7 Angstrom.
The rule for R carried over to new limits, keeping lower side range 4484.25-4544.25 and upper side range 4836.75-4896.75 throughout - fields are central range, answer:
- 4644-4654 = -0.3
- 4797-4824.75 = 2.6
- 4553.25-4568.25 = -1.6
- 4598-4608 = 0.0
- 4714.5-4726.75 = -0.8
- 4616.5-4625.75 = -2.8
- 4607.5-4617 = -1.9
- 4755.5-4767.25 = 1.2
